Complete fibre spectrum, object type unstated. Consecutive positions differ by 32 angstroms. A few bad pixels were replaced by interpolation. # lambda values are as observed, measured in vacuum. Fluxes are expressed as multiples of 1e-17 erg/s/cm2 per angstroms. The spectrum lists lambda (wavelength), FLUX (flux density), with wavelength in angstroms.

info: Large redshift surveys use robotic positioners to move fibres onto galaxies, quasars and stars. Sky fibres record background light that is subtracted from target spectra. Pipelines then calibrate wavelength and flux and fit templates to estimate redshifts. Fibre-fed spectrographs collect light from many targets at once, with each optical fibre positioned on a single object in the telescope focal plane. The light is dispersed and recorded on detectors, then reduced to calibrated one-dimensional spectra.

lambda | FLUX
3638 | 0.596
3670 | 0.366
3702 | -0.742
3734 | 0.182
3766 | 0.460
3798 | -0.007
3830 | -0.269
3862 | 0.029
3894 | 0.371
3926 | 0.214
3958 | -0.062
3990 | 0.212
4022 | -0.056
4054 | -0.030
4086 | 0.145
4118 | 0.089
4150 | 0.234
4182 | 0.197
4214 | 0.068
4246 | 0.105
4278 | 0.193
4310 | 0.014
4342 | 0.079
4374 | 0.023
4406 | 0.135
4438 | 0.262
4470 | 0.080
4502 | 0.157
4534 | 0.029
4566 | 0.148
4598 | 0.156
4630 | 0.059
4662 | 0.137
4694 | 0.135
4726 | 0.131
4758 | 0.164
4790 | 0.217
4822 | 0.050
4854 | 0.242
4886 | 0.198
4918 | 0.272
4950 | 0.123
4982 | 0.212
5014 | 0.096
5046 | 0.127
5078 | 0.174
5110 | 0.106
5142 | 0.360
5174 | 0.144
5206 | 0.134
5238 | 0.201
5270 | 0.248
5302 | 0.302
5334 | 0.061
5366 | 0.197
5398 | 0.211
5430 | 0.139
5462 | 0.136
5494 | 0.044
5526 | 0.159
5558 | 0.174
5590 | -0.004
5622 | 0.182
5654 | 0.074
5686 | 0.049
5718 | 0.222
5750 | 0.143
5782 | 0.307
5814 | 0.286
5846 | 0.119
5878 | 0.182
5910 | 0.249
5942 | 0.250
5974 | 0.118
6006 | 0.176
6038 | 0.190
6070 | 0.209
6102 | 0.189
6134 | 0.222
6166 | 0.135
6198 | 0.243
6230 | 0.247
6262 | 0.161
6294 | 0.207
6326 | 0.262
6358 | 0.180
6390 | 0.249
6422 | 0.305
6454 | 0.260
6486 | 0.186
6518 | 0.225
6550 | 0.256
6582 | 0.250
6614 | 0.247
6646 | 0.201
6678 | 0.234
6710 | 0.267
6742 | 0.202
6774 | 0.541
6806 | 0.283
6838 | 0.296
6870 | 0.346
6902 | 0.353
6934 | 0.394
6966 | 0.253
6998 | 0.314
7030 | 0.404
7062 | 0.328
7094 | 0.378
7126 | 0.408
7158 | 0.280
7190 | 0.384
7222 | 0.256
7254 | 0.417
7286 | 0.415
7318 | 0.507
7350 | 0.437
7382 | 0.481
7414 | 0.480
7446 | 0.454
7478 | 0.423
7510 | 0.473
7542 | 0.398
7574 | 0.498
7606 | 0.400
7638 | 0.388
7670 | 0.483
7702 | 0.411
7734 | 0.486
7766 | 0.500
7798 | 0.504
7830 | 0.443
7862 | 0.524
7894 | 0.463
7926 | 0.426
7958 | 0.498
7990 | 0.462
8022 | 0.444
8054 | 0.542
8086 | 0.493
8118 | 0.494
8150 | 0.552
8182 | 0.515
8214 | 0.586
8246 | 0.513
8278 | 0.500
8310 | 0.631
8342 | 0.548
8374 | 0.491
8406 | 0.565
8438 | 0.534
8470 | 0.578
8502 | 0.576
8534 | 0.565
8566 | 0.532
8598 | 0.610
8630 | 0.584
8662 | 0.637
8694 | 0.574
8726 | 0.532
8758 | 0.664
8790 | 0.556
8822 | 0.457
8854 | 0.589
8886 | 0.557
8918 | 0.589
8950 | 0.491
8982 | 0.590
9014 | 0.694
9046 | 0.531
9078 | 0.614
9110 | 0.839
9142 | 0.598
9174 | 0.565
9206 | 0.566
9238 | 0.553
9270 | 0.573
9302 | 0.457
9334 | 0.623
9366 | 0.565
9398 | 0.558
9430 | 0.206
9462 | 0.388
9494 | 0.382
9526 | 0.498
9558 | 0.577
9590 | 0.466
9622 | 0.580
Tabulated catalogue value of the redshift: 0.819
